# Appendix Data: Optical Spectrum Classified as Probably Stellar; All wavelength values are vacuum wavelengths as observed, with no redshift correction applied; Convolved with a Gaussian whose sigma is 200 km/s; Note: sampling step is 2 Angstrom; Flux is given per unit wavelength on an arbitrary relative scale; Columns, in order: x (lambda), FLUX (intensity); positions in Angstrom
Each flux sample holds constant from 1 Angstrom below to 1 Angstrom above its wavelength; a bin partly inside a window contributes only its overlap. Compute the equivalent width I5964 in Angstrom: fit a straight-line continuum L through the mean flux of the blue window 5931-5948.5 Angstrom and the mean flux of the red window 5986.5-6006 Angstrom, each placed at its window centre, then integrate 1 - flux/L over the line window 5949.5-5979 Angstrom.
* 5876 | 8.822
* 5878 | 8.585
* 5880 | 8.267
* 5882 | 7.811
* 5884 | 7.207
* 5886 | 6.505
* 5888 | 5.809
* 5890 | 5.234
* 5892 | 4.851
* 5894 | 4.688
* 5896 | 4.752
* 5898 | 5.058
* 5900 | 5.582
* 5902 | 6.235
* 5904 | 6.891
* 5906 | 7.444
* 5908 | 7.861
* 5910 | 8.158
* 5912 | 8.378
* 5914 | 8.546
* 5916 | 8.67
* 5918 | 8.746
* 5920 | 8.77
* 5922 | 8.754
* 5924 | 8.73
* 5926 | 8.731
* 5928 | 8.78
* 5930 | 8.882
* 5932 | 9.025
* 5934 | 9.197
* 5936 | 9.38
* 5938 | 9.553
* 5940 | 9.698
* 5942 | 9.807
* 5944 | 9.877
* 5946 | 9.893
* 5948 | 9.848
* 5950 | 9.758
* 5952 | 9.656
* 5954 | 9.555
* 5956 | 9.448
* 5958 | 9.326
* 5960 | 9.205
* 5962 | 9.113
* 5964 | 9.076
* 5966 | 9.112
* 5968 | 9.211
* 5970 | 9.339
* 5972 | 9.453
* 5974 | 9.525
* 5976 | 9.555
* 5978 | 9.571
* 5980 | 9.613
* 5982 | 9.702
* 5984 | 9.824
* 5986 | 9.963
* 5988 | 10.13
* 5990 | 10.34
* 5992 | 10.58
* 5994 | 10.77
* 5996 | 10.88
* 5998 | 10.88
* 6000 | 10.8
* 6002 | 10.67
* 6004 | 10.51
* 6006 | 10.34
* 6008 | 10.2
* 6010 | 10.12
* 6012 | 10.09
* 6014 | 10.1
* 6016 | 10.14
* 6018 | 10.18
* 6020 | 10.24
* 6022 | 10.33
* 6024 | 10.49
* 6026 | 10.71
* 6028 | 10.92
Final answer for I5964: 1.8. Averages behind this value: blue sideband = 9.58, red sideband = 10.6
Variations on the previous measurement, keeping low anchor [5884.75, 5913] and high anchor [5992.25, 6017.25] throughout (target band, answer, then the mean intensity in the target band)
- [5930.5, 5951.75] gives -4.4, 9.59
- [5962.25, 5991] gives -0.8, 9.59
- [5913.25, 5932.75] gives -4.2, 8.76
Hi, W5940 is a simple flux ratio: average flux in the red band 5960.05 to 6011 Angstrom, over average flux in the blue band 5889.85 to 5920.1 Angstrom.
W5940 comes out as 1.45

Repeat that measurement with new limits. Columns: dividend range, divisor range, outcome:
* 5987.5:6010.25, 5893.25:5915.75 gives 1.55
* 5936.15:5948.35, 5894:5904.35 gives 1.76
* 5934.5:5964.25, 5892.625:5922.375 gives 1.33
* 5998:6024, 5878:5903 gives 1.69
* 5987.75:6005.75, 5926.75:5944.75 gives 1.14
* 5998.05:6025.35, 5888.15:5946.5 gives 1.31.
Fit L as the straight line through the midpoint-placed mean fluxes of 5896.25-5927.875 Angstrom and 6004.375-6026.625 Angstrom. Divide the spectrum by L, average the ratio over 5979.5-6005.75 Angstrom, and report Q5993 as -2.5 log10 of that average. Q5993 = -0.07 mag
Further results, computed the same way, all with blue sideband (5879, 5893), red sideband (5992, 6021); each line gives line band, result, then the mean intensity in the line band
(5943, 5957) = -0.13 mag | 9.72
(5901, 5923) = -0.09 mag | 8.04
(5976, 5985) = -0.01 mag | 9.66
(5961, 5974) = -0.01 mag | 9.24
